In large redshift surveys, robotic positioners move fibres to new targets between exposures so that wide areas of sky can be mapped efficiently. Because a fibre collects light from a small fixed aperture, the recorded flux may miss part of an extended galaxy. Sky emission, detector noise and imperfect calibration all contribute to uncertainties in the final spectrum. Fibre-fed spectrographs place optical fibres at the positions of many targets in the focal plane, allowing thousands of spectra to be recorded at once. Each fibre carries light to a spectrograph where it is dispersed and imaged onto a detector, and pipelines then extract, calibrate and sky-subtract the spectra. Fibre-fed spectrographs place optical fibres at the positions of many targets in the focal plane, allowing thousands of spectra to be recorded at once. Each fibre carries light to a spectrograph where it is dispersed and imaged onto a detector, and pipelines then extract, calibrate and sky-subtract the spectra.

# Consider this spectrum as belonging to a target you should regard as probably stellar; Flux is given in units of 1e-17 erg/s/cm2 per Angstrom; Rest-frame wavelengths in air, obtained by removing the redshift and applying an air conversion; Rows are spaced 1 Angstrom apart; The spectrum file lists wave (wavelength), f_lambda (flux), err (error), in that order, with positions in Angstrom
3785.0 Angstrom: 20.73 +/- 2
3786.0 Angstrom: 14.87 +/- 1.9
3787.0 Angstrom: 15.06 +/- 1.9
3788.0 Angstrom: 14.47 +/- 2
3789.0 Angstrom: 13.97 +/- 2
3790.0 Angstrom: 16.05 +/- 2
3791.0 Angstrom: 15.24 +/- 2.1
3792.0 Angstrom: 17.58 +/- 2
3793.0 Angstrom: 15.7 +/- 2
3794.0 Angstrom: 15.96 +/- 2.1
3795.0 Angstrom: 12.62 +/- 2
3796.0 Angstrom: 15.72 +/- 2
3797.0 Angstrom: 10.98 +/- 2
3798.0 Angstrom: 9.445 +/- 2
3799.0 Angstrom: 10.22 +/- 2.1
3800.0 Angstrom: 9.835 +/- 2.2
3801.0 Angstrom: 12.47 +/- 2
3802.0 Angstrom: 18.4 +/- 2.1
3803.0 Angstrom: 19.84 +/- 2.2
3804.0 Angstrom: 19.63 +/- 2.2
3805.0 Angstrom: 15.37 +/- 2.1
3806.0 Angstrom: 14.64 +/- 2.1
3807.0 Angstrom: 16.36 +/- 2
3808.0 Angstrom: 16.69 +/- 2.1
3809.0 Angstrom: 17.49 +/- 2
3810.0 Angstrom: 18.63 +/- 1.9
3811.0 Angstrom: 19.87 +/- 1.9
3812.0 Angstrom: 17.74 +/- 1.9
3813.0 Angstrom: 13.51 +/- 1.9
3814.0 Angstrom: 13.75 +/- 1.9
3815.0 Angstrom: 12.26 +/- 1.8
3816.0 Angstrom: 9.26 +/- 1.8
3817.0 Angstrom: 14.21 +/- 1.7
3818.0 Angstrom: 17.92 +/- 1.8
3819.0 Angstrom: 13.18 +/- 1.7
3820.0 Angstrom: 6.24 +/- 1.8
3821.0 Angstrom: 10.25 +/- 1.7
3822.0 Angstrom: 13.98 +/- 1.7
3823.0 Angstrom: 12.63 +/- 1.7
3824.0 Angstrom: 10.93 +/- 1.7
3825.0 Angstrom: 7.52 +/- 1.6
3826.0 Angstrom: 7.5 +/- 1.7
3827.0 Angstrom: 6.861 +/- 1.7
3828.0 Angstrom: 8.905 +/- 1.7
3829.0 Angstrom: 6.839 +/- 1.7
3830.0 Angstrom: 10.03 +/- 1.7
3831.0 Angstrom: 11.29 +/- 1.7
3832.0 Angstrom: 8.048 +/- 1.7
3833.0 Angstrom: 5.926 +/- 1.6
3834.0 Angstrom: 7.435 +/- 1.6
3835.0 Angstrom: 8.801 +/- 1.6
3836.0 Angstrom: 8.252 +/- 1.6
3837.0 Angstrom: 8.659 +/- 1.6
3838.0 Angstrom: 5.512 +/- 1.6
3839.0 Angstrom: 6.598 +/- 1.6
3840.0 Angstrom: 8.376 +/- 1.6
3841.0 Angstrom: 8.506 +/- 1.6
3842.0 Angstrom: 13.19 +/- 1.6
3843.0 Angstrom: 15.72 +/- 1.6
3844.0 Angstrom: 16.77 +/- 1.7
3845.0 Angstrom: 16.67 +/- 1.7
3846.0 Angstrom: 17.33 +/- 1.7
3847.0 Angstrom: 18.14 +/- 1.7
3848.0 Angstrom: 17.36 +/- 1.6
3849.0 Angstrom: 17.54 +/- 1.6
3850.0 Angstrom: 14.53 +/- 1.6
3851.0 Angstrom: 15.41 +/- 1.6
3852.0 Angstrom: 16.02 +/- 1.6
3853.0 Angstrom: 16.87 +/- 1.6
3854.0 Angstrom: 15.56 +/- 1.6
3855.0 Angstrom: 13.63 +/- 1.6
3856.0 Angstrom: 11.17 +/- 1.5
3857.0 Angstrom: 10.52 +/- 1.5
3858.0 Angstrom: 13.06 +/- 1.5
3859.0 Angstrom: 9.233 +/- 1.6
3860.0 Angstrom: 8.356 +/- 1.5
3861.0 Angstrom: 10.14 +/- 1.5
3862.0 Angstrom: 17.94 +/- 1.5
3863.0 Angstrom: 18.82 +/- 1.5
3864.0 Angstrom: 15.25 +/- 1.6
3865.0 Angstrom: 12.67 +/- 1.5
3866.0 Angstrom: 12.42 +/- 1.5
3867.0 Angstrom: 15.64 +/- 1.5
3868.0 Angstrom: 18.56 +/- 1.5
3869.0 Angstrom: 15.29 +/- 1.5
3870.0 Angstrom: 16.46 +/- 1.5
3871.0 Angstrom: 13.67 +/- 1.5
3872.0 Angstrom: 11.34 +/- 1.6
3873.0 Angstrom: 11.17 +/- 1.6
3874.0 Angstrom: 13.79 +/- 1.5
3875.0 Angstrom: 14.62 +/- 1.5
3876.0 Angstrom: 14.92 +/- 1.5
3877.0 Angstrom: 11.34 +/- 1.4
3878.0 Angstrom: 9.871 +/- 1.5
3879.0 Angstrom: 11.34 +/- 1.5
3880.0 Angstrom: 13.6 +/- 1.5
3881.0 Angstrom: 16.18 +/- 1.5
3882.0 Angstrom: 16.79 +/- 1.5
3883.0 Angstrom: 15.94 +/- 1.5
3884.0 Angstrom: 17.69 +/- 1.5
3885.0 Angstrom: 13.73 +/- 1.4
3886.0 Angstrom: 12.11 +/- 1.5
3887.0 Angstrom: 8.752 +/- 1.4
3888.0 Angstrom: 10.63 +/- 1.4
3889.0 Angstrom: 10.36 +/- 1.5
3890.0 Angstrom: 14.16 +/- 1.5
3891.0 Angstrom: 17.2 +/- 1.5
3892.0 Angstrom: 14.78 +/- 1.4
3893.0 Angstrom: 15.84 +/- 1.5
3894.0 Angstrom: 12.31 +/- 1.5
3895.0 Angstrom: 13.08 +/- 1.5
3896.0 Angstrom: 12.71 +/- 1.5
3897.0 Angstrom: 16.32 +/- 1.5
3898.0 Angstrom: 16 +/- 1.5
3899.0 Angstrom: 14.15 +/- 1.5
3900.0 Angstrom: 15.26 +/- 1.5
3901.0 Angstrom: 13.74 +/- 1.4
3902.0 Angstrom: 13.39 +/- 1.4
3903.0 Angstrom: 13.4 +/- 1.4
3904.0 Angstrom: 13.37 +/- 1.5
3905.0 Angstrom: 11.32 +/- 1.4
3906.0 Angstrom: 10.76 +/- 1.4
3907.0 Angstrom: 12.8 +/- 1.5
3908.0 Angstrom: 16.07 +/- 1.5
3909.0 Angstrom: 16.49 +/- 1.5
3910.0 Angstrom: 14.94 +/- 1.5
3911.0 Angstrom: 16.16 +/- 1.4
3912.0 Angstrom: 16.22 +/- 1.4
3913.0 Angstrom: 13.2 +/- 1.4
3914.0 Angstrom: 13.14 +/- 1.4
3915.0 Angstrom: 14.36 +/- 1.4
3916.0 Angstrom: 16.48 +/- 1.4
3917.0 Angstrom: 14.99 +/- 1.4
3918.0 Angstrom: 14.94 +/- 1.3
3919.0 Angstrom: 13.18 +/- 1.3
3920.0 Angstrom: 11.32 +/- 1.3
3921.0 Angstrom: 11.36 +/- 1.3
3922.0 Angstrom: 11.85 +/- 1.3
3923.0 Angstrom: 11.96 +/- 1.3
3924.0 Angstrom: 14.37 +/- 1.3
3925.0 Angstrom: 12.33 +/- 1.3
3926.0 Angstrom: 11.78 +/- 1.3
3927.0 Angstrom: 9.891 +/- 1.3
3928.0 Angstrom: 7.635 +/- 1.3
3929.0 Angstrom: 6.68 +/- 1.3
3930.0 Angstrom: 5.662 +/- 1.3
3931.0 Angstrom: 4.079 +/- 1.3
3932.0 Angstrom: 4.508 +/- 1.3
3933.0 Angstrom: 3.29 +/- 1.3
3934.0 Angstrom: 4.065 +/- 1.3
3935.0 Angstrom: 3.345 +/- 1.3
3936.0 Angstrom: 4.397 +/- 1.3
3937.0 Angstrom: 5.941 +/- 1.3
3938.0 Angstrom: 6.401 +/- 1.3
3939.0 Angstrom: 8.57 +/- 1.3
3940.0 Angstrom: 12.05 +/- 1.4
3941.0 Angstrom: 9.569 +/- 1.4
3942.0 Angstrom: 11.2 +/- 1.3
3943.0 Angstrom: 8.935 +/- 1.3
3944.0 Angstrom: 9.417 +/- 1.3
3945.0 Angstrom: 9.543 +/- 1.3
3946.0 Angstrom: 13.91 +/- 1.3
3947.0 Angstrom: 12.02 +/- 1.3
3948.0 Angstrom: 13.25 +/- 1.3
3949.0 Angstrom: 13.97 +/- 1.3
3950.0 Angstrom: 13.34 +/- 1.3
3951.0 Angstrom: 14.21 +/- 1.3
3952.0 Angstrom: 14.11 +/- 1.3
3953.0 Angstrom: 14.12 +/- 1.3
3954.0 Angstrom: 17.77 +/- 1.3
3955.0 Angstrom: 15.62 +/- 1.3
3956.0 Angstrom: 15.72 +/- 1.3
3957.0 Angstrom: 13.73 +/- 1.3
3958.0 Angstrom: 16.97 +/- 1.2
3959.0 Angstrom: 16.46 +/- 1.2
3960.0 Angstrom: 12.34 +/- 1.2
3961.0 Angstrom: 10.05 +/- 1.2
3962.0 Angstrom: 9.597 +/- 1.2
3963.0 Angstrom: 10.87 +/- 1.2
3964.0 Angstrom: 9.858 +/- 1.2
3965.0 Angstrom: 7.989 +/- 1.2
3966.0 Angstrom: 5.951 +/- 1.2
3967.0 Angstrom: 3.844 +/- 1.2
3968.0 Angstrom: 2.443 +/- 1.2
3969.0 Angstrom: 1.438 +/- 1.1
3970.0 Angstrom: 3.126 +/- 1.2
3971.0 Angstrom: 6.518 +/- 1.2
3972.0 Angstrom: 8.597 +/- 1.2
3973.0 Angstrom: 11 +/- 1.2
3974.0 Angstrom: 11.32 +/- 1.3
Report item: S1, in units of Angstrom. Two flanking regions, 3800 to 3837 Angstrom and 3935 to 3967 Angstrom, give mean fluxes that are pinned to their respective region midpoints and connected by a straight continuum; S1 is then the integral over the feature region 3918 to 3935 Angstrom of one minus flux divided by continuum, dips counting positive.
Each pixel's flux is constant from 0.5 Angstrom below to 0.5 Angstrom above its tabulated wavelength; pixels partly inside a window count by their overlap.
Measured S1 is 3.7 Angstrom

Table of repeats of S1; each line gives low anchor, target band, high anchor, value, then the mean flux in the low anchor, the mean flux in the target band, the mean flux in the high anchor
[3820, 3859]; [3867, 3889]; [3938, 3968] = -3.98 Angstrom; 11.5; 13.7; 11.6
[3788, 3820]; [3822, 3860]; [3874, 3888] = 7.04 Angstrom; 14.8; 11.5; 13.5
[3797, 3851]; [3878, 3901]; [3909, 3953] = -4.82 Angstrom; 12.6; 13.9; 10.9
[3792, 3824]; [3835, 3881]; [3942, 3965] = 1.55 Angstrom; 14.3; 13.4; 12.8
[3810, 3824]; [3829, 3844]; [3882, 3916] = 4.89 Angstrom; 13.5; 9.21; 14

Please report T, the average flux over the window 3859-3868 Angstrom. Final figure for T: 13.9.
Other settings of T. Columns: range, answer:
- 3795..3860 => 12.7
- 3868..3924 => 13.8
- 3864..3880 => 13.6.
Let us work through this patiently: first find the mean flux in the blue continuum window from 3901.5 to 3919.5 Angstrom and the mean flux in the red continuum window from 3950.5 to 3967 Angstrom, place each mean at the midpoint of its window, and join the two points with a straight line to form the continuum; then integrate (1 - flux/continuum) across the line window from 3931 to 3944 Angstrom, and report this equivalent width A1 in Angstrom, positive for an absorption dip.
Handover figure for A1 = 6.27 Angstrom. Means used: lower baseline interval 14.2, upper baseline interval 12.6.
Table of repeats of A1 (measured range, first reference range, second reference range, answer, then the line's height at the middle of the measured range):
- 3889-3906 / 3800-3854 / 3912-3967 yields -3.3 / 11.7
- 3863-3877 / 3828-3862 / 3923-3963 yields -3.4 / 11.6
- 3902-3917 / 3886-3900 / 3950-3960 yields -0.2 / 14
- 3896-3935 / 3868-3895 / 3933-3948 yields -4.2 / 10.7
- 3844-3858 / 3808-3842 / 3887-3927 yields -4.3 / 11.8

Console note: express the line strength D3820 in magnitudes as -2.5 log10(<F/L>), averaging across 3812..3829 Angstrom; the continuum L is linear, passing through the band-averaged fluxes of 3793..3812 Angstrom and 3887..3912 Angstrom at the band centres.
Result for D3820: 0.32 mag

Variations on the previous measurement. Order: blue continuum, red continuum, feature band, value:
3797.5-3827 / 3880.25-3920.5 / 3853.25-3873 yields 0.02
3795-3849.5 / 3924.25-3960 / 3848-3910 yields -0.20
